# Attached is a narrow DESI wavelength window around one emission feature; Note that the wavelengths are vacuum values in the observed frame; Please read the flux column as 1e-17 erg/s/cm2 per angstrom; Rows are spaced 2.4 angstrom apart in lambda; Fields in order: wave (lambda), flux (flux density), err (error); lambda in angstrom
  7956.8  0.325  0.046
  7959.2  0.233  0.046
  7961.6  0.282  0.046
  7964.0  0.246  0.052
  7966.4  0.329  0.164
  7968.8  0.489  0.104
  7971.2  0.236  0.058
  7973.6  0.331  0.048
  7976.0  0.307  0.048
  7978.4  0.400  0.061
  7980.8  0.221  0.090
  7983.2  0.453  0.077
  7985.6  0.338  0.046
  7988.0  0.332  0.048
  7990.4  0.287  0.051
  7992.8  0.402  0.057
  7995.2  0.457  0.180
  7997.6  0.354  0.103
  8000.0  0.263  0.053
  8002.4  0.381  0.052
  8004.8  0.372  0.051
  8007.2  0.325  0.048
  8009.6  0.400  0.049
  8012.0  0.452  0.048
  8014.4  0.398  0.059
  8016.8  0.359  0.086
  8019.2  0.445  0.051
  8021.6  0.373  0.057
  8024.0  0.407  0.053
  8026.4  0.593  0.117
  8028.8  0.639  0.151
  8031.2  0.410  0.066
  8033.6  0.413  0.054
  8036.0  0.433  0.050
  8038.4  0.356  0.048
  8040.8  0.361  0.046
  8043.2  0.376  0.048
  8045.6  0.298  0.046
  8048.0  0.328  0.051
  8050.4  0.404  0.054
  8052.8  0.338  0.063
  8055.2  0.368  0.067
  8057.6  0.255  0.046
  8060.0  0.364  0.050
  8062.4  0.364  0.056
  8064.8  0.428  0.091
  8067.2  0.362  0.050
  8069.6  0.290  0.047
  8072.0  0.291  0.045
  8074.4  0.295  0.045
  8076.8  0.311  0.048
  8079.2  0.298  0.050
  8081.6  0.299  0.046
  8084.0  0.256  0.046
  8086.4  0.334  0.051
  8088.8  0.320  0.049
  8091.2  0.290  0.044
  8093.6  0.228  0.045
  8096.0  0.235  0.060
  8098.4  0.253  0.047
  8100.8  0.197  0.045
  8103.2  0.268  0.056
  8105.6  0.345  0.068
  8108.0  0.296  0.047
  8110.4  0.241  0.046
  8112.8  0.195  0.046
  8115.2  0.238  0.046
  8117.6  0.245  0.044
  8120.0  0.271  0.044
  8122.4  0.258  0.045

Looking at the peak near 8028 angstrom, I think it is Mg II 2798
